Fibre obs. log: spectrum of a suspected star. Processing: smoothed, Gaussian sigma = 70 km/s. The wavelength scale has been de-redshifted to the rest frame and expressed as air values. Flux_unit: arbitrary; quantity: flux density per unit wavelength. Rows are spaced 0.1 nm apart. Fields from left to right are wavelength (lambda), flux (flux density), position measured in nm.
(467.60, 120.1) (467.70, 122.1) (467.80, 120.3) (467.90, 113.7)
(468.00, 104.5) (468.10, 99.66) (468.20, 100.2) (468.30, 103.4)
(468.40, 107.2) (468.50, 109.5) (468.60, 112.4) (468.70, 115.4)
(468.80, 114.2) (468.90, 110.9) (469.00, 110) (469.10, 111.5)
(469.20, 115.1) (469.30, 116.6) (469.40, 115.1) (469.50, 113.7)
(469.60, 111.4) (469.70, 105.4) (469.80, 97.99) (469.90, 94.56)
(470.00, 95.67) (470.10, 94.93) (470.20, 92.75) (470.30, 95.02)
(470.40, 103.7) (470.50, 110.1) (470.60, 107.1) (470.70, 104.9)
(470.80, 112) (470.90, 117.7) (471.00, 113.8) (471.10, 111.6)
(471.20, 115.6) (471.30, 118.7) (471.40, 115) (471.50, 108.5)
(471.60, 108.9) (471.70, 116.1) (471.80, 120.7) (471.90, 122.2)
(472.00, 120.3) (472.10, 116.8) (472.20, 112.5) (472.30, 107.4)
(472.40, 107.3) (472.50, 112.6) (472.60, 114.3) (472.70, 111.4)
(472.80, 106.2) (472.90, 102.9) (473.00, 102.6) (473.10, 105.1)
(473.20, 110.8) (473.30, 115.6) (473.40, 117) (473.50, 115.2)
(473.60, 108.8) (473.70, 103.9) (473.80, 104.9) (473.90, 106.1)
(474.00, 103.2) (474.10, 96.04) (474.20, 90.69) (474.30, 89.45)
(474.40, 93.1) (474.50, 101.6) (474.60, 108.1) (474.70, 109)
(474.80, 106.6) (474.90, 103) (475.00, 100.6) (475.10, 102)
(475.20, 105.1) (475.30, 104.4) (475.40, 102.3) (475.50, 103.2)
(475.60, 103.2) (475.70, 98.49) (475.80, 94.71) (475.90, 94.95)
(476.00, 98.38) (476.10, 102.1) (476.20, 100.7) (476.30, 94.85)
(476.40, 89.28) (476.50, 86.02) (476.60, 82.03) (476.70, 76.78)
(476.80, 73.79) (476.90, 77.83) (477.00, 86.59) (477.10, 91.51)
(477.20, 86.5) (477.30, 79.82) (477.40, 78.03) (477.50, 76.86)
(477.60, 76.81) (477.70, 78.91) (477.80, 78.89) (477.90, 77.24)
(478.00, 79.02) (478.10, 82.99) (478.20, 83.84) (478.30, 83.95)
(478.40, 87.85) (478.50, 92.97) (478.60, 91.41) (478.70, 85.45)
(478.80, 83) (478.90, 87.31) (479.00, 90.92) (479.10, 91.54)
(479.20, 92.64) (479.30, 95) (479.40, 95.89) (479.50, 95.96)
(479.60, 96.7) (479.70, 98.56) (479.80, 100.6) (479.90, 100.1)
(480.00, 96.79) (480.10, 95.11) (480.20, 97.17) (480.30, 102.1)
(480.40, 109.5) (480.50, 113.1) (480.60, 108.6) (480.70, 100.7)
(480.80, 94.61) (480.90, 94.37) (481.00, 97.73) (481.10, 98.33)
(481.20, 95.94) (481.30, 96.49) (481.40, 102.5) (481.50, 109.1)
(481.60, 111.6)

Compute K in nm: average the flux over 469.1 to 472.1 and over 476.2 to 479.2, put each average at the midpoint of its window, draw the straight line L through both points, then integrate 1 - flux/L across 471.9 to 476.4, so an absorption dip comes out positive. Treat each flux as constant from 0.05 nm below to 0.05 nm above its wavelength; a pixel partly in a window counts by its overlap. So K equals -0.361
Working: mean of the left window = 110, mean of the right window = 84.3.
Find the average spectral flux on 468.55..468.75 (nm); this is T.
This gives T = 114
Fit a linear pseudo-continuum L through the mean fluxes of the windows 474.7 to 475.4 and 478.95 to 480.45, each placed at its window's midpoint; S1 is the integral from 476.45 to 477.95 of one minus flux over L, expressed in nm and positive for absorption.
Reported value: 0.30 nm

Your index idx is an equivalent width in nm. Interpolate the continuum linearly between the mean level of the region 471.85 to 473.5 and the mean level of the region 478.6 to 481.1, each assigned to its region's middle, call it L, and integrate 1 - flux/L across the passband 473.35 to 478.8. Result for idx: 0.60 nm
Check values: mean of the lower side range 112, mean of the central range 93.3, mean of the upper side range 96.7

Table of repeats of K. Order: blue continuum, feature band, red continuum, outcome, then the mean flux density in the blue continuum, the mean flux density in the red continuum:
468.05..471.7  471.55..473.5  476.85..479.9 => -0.20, 108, 87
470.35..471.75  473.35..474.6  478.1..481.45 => 0.04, 112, 95.5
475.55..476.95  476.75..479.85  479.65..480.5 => 0.32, 90.9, 101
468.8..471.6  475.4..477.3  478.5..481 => 0.18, 108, 96.5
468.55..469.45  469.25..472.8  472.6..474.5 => -0.01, 113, 105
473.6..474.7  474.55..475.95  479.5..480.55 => -0.03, 101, 101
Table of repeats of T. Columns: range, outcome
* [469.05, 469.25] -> 113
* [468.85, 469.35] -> 113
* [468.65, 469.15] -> 112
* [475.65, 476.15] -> 97.7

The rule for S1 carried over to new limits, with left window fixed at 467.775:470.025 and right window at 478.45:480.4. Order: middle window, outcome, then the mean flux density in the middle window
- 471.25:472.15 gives -0.10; 116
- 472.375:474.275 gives -0.08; 107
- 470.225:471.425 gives -0.04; 110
